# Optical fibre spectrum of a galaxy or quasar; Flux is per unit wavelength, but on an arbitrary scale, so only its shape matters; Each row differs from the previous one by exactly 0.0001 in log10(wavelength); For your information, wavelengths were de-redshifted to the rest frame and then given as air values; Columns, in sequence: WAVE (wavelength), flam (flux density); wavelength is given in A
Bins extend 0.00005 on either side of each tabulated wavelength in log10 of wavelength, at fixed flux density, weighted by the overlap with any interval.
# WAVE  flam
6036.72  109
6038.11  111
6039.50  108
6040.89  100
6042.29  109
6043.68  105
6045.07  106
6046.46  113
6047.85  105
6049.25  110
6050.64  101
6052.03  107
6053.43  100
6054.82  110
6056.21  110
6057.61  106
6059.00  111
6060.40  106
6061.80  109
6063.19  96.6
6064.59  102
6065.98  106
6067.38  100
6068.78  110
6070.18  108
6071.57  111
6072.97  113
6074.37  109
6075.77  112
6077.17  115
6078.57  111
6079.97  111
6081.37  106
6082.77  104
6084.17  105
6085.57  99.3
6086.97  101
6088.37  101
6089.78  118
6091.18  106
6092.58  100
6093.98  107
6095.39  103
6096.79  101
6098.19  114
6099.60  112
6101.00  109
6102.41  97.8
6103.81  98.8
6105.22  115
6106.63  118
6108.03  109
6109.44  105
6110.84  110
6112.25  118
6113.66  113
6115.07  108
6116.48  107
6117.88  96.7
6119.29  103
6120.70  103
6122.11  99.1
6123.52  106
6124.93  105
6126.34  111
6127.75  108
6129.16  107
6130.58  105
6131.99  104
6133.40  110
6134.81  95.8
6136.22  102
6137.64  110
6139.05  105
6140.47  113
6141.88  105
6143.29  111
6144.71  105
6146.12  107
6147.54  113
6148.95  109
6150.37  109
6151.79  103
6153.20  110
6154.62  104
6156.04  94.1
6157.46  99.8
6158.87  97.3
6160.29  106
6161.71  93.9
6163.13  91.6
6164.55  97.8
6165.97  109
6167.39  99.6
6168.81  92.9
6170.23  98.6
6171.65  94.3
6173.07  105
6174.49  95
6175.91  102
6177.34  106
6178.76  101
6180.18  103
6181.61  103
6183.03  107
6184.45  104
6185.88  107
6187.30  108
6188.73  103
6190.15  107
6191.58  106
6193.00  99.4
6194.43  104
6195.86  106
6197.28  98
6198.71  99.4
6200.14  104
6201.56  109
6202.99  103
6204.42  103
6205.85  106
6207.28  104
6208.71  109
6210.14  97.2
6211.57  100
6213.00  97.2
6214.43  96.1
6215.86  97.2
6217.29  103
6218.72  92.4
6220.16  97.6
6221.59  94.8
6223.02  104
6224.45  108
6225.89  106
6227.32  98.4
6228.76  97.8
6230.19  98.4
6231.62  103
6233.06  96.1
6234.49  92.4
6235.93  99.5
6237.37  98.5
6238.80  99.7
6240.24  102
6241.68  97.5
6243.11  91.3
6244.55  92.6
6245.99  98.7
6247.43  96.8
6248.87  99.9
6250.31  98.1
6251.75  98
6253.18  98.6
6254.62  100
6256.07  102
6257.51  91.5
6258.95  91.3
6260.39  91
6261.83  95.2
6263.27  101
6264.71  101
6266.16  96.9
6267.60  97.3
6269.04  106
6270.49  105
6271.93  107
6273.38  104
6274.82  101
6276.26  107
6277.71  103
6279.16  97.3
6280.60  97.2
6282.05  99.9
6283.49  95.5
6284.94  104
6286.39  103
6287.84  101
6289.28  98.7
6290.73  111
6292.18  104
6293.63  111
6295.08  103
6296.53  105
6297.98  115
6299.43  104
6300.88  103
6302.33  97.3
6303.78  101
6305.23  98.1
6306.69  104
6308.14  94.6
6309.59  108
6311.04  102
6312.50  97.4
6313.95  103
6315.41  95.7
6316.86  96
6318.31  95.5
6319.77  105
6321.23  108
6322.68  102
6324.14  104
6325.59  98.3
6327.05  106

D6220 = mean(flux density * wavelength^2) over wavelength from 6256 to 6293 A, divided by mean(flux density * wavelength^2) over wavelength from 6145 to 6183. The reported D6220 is 1.02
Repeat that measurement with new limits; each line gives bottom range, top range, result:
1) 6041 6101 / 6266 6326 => 1.03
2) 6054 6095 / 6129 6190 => 0.99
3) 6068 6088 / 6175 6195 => 1.00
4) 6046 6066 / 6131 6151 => 1.04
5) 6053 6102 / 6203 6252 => 0.97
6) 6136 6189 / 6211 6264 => 0.97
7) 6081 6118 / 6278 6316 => 1.02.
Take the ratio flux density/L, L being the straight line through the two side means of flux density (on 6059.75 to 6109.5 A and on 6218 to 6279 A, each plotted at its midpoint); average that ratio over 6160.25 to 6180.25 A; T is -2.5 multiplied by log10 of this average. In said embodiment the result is 0.04 mag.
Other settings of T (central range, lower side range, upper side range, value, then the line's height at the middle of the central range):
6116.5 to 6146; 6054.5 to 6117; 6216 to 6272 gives -0.004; 105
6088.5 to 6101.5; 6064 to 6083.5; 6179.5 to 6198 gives 0.002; 108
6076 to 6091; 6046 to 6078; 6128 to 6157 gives -0.002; 107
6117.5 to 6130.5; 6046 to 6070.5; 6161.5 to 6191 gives -0.010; 104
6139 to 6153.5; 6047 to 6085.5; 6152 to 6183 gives -0.067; 102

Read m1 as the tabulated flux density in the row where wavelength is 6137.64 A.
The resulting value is 110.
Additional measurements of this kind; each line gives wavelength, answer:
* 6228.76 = 97.8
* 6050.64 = 101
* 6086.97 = 101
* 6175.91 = 102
